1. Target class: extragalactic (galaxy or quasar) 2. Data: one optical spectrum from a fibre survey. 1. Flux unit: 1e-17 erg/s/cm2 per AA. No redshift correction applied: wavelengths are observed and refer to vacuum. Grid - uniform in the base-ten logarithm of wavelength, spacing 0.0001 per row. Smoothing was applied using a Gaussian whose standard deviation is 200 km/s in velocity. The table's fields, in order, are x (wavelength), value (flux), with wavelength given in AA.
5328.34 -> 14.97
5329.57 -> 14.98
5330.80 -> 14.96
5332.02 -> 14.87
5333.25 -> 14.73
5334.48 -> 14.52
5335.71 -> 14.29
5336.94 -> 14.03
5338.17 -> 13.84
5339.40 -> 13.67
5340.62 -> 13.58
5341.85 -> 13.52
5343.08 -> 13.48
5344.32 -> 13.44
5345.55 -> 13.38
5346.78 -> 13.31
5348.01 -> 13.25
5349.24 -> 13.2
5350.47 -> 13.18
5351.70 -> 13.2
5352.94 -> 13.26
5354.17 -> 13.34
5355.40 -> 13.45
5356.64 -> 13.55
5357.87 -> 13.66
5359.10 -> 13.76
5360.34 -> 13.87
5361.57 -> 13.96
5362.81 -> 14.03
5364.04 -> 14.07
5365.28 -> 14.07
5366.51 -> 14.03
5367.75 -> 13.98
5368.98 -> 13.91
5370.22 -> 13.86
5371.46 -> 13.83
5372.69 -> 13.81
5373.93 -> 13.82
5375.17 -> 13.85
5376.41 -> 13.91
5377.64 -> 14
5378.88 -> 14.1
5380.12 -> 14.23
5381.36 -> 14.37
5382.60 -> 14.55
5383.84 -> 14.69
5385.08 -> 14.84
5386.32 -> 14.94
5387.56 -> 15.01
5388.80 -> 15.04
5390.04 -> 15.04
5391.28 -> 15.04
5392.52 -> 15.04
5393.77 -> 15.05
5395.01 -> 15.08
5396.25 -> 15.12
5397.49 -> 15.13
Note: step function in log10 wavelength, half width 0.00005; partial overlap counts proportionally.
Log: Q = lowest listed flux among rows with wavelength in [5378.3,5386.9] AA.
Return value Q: 14.1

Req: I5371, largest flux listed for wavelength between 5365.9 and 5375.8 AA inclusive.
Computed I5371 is 14.03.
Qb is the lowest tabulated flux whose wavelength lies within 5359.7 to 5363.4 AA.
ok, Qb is 13.87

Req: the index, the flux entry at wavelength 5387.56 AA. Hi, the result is 15.01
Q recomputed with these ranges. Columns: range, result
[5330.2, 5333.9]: 14.73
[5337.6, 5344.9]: 13.44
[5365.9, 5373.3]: 13.81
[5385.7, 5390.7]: 14.94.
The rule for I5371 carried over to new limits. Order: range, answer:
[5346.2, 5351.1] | 13.31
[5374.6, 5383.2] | 14.55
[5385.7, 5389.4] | 15.04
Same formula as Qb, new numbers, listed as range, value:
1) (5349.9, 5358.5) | 13.18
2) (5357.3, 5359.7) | 13.66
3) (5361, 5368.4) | 13.96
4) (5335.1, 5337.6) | 14.03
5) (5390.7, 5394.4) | 15.04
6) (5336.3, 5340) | 13.67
